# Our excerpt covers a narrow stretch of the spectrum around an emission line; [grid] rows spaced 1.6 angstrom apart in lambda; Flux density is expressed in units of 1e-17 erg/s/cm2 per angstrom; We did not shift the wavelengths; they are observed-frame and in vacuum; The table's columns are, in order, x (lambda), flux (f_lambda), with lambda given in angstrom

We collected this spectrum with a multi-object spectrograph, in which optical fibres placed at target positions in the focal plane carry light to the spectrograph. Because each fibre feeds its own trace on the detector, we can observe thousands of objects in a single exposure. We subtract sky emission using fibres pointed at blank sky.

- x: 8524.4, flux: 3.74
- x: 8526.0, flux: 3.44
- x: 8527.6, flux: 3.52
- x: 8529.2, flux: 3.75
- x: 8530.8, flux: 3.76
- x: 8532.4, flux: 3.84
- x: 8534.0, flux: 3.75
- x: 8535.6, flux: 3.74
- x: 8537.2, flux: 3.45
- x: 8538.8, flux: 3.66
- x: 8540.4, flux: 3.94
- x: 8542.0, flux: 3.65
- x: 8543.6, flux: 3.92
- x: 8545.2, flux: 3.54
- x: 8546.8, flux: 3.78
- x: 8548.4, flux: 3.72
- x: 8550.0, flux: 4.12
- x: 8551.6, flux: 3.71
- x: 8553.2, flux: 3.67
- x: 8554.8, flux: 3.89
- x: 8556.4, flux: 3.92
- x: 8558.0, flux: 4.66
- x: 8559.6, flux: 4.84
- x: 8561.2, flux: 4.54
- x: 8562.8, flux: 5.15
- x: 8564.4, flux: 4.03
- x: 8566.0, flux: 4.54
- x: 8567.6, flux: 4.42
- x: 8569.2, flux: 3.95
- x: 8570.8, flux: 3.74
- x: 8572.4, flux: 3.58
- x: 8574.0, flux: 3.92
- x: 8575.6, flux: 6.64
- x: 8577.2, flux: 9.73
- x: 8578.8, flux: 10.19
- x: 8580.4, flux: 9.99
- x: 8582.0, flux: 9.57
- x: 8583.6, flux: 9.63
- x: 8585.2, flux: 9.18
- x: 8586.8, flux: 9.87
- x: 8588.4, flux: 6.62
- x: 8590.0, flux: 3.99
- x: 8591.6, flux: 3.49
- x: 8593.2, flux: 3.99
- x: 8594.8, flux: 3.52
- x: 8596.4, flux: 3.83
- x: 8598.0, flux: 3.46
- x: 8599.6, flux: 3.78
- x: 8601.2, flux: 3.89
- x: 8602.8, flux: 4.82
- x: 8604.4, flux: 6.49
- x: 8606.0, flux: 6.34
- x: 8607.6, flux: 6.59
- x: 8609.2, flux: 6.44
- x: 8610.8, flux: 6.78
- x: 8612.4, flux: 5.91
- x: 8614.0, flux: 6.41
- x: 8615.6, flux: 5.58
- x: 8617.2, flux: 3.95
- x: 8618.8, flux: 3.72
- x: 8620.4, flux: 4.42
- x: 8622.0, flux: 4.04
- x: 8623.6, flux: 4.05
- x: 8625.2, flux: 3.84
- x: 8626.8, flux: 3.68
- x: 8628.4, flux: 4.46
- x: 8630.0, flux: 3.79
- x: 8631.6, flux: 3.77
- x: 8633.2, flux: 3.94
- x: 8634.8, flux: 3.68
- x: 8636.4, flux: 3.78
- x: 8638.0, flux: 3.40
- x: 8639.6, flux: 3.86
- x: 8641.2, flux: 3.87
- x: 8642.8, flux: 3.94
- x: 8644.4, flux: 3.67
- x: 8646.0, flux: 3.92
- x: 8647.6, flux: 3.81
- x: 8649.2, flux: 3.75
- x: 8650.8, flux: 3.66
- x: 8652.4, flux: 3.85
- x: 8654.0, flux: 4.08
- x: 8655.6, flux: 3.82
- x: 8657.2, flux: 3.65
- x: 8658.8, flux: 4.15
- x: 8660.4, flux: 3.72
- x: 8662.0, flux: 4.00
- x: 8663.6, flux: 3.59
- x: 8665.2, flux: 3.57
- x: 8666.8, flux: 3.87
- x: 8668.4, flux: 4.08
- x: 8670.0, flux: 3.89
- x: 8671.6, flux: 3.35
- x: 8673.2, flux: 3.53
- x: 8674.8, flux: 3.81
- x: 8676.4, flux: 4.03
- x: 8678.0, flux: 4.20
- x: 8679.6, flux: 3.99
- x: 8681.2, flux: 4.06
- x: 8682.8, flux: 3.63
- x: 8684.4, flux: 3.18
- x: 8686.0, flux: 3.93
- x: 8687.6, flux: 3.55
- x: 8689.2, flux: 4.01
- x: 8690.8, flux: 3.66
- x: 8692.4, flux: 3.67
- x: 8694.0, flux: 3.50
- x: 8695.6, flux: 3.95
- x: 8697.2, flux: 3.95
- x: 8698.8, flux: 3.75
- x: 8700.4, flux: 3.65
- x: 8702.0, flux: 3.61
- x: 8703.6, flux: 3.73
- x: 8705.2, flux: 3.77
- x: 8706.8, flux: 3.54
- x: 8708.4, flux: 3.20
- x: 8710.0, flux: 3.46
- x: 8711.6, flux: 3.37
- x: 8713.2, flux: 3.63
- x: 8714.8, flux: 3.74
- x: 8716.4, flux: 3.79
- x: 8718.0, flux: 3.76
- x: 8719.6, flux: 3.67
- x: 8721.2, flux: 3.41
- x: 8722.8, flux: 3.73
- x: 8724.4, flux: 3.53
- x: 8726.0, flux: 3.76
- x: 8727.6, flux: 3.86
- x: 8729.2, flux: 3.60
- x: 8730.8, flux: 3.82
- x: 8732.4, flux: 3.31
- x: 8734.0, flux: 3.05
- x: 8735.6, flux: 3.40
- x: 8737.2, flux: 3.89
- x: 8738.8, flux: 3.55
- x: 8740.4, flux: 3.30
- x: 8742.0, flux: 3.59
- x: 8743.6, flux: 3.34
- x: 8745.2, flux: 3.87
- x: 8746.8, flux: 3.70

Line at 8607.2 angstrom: [N II]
